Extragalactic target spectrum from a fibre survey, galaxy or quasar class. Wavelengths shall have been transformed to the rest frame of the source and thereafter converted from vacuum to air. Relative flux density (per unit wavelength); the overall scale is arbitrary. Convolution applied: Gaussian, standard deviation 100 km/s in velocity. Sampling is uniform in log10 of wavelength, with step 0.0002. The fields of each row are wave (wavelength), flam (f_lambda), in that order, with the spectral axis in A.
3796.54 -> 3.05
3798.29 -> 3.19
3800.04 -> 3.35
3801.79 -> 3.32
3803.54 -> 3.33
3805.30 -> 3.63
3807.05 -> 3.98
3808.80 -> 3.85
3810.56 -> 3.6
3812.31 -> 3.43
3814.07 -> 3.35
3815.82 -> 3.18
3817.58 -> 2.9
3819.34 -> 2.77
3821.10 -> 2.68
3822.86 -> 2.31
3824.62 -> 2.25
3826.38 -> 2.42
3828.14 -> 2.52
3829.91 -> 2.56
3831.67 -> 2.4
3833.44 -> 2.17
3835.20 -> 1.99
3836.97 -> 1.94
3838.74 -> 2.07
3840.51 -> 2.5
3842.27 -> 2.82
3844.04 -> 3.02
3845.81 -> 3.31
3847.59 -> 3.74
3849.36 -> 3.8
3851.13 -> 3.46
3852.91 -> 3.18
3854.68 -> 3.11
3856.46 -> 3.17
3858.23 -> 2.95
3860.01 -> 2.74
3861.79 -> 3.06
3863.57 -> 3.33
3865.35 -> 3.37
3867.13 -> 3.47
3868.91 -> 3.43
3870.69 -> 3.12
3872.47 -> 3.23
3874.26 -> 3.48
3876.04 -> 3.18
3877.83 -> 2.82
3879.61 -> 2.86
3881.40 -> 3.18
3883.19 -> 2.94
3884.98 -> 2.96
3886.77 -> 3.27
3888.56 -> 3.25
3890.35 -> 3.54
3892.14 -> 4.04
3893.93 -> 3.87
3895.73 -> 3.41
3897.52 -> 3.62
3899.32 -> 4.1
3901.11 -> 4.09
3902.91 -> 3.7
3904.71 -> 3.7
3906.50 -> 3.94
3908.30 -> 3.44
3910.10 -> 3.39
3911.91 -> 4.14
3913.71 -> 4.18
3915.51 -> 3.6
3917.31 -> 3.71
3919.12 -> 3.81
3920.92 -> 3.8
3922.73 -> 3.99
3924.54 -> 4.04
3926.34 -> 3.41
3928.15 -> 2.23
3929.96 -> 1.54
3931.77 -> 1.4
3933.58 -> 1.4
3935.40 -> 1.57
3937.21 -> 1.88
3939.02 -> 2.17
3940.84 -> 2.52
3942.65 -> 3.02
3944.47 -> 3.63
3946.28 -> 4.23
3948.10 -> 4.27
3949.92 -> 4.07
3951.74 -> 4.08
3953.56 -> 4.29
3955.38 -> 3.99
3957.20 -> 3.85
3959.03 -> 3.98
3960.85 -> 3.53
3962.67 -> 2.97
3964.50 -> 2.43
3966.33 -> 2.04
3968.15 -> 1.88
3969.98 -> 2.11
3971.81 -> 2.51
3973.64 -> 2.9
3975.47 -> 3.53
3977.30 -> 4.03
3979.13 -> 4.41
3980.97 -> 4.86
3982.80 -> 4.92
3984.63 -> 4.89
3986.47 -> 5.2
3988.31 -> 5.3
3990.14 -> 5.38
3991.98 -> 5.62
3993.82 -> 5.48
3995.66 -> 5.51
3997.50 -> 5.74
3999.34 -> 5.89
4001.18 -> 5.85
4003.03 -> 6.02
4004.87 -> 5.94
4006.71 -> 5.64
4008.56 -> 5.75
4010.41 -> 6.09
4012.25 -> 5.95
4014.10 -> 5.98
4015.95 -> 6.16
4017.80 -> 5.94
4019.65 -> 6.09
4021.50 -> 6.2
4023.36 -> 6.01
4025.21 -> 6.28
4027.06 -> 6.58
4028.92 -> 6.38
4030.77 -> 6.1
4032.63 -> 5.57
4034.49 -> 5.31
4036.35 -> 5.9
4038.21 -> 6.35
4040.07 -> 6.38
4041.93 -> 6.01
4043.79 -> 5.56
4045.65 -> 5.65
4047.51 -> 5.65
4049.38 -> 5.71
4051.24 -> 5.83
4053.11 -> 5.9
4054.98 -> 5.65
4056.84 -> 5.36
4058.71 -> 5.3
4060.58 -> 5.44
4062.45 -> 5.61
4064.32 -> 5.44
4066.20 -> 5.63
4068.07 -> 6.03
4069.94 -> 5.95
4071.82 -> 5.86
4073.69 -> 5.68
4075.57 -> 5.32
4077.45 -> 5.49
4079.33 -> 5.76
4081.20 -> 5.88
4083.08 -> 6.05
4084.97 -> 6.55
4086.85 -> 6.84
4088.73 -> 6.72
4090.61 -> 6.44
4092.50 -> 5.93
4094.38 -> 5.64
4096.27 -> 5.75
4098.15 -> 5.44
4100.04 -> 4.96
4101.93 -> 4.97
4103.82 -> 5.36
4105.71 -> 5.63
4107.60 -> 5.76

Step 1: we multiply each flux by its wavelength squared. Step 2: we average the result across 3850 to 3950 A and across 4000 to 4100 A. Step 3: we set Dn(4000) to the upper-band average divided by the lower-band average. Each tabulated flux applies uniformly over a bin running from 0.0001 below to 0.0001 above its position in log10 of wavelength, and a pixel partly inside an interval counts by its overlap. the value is 1.95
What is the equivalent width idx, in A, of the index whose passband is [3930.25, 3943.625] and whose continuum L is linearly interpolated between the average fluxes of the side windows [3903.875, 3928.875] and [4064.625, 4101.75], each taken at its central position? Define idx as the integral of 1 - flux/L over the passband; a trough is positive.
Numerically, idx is 6.7 A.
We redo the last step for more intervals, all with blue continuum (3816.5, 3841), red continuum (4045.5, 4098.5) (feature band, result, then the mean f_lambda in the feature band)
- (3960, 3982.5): 6.5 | 3.15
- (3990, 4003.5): -2.6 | 5.69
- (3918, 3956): 7.9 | 3.11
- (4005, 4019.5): -2.8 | 5.94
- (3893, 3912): -1.8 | 3.75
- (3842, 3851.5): -2.6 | 3.39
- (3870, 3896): -0.9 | 3.27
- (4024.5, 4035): -1.7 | 6.06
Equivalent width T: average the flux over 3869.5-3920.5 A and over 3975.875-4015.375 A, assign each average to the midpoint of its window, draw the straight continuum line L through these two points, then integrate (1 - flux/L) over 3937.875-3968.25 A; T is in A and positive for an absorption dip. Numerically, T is 8.1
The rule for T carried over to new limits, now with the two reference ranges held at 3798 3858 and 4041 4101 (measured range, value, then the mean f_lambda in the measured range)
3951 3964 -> 2.04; 3.76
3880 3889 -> 1.31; 3.1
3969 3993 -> 2.42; 4.28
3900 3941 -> 8.99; 3.13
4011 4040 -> -4.46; 6.06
